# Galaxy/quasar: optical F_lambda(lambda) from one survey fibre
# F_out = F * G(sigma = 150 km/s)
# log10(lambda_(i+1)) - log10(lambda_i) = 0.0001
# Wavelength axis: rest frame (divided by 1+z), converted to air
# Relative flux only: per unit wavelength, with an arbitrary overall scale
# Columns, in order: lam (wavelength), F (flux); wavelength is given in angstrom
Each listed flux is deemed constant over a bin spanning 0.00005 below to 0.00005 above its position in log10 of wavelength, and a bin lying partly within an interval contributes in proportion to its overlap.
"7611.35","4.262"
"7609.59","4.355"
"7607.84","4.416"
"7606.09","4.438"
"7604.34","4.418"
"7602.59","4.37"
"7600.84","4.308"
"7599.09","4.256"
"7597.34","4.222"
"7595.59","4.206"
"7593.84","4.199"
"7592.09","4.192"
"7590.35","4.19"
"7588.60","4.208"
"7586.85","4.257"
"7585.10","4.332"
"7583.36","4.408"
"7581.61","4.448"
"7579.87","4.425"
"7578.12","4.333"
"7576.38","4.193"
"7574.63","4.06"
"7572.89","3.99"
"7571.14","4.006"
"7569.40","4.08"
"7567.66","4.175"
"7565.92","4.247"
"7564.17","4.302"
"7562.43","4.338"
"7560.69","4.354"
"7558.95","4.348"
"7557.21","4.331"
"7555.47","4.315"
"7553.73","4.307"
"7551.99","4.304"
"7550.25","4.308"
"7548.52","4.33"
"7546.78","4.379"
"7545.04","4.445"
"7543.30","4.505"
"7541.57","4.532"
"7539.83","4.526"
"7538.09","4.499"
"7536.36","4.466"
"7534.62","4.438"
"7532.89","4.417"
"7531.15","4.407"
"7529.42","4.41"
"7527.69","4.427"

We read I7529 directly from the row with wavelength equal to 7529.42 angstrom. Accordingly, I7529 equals 4.41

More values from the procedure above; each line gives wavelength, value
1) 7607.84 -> 4.416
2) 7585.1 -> 4.332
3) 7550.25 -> 4.308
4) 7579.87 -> 4.425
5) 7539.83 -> 4.526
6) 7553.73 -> 4.307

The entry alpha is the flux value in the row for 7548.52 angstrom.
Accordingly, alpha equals 4.33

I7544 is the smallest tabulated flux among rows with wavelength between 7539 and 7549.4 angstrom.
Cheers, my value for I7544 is 4.33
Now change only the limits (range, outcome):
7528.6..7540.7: 4.407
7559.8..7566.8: 4.247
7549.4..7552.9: 4.304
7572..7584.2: 3.99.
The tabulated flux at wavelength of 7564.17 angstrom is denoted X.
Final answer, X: 4.302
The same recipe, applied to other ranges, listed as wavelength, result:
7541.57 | 4.532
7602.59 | 4.37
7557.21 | 4.331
